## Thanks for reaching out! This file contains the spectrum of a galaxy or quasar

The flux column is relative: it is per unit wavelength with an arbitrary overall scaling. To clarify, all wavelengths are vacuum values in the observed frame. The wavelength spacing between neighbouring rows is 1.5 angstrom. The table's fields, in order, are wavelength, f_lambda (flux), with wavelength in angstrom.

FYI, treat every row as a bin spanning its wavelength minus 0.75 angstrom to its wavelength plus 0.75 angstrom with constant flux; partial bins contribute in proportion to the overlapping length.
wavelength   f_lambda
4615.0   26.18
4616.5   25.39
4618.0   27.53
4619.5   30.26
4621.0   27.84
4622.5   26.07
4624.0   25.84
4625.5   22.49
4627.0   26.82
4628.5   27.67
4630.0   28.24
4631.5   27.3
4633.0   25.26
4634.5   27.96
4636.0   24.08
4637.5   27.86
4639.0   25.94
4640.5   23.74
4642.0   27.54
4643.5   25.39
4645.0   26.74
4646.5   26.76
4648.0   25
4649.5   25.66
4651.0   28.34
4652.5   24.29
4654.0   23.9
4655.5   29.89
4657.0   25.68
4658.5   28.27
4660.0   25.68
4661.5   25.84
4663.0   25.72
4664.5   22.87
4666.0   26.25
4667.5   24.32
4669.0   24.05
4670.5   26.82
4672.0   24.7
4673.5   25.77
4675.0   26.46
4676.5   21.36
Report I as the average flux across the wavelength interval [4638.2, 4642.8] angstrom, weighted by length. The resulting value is 25.8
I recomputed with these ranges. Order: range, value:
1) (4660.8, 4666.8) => 25.2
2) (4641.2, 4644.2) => 26.4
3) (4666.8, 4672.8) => 25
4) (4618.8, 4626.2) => 26.5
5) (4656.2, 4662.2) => 26.4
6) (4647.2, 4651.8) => 26.3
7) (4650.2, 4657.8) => 26.4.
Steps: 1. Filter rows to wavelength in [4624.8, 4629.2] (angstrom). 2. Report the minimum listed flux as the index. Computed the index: 22.49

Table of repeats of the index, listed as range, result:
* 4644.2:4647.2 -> 26.74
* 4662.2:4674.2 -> 22.87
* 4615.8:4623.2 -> 25.39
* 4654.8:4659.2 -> 25.68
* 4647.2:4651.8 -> 25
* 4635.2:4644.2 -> 23.74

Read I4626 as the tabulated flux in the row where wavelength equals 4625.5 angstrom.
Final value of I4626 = 22.49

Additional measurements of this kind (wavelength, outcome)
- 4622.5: 26.07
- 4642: 27.54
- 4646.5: 26.76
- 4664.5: 22.87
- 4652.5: 24.29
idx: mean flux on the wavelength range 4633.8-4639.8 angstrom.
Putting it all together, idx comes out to 26.4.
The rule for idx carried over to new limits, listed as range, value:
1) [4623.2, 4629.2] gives 25.7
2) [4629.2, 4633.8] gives 27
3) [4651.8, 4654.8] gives 24.2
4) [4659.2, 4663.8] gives 25.7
